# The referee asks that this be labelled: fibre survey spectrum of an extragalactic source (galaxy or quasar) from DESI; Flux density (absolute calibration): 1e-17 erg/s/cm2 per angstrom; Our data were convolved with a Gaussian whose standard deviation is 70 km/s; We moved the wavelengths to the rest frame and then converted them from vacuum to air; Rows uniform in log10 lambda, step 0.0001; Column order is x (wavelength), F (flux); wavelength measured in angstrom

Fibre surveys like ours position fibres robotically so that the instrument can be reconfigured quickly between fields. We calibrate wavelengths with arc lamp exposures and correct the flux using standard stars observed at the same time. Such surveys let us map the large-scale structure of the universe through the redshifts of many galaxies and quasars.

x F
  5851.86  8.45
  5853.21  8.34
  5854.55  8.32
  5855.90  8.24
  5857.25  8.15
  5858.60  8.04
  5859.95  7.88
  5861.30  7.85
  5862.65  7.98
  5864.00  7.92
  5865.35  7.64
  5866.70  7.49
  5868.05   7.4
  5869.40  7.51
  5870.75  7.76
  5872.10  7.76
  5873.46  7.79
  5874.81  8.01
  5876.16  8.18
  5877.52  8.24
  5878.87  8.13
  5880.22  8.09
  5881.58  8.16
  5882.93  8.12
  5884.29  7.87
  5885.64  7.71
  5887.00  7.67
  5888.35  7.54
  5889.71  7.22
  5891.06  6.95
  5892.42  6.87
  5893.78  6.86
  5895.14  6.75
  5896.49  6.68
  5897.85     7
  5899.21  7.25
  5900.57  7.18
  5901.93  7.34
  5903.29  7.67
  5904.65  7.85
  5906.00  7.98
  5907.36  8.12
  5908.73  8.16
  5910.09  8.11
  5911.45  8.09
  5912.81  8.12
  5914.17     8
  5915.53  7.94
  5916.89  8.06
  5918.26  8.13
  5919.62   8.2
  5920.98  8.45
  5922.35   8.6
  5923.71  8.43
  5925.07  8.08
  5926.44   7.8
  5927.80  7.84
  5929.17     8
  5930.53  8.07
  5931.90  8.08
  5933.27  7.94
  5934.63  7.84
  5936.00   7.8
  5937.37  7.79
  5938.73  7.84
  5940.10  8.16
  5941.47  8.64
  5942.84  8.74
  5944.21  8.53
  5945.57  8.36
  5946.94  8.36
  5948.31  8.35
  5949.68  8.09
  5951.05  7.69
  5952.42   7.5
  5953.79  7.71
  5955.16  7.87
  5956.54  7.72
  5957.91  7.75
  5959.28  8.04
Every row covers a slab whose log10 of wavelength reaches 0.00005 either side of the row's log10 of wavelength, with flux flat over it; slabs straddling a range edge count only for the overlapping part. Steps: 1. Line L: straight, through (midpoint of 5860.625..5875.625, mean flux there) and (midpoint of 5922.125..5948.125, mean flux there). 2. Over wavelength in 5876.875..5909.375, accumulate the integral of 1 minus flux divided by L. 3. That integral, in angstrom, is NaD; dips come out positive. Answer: 1.4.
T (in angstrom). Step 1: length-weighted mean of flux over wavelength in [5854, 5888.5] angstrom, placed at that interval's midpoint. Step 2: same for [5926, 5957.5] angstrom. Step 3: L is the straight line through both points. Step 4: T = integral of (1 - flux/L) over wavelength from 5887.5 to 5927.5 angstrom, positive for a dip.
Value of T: 1.3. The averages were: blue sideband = 7.91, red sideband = 8.03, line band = 7.71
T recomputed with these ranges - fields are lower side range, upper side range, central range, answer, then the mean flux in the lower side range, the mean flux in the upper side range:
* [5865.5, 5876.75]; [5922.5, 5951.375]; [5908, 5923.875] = -0.4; 7.73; 8.13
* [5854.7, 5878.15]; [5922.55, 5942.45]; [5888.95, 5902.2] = 1.6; 7.88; 8.05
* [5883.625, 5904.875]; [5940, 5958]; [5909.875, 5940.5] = -1.3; 7.26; 8.11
